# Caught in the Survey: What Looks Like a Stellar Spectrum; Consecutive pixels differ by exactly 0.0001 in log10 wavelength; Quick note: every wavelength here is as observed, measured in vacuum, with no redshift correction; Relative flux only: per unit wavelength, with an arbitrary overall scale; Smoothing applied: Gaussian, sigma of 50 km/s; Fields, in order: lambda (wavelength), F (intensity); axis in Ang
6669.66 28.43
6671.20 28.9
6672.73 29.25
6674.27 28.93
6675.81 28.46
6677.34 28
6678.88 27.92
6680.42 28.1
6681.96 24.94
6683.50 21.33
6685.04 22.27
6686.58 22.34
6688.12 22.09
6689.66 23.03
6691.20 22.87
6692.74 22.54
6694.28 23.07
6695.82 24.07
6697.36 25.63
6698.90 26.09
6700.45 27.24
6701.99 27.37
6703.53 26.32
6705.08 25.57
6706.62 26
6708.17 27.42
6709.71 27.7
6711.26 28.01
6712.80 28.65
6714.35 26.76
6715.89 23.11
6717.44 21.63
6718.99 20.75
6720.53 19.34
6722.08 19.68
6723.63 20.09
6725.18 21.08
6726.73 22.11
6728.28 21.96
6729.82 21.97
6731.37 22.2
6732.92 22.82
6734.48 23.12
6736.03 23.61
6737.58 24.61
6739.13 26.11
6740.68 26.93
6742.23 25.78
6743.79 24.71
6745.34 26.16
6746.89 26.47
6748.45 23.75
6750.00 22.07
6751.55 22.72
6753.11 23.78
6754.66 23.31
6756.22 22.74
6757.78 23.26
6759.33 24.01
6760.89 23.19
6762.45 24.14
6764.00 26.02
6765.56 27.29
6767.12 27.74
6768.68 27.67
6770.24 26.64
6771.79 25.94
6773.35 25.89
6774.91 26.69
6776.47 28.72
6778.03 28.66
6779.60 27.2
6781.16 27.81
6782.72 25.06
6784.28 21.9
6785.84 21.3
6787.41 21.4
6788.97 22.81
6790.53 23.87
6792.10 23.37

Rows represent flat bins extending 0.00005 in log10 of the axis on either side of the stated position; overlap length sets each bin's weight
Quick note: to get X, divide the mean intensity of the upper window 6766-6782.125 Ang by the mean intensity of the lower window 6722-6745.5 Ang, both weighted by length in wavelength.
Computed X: 1.2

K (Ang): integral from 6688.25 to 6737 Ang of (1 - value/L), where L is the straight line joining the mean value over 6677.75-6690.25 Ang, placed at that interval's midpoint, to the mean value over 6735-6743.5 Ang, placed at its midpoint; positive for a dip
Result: 1.6 Ang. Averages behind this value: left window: 24.1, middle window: 23.9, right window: 25.3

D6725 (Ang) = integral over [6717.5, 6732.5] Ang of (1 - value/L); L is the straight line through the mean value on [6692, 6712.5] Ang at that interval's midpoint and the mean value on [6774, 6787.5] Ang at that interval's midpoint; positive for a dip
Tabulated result 2.8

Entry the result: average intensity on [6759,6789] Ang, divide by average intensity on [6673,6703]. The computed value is 1.02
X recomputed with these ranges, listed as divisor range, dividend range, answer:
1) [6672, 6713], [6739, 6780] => 0.99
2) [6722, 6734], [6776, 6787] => 1.18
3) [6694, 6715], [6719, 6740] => 0.84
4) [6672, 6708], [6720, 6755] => 0.92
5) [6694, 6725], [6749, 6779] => 1.02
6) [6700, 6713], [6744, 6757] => 0.88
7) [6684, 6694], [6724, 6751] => 1.06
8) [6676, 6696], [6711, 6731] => 0.93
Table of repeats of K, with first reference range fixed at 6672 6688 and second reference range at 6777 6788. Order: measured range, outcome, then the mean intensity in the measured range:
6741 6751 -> 0.2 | 24.9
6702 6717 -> -0.5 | 26.5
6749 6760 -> 0.9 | 23.1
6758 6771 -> -0.3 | 25.7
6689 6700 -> 0.8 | 24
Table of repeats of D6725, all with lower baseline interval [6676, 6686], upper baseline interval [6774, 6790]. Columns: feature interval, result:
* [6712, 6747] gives 2.7 Ang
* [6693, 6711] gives -0.4 Ang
